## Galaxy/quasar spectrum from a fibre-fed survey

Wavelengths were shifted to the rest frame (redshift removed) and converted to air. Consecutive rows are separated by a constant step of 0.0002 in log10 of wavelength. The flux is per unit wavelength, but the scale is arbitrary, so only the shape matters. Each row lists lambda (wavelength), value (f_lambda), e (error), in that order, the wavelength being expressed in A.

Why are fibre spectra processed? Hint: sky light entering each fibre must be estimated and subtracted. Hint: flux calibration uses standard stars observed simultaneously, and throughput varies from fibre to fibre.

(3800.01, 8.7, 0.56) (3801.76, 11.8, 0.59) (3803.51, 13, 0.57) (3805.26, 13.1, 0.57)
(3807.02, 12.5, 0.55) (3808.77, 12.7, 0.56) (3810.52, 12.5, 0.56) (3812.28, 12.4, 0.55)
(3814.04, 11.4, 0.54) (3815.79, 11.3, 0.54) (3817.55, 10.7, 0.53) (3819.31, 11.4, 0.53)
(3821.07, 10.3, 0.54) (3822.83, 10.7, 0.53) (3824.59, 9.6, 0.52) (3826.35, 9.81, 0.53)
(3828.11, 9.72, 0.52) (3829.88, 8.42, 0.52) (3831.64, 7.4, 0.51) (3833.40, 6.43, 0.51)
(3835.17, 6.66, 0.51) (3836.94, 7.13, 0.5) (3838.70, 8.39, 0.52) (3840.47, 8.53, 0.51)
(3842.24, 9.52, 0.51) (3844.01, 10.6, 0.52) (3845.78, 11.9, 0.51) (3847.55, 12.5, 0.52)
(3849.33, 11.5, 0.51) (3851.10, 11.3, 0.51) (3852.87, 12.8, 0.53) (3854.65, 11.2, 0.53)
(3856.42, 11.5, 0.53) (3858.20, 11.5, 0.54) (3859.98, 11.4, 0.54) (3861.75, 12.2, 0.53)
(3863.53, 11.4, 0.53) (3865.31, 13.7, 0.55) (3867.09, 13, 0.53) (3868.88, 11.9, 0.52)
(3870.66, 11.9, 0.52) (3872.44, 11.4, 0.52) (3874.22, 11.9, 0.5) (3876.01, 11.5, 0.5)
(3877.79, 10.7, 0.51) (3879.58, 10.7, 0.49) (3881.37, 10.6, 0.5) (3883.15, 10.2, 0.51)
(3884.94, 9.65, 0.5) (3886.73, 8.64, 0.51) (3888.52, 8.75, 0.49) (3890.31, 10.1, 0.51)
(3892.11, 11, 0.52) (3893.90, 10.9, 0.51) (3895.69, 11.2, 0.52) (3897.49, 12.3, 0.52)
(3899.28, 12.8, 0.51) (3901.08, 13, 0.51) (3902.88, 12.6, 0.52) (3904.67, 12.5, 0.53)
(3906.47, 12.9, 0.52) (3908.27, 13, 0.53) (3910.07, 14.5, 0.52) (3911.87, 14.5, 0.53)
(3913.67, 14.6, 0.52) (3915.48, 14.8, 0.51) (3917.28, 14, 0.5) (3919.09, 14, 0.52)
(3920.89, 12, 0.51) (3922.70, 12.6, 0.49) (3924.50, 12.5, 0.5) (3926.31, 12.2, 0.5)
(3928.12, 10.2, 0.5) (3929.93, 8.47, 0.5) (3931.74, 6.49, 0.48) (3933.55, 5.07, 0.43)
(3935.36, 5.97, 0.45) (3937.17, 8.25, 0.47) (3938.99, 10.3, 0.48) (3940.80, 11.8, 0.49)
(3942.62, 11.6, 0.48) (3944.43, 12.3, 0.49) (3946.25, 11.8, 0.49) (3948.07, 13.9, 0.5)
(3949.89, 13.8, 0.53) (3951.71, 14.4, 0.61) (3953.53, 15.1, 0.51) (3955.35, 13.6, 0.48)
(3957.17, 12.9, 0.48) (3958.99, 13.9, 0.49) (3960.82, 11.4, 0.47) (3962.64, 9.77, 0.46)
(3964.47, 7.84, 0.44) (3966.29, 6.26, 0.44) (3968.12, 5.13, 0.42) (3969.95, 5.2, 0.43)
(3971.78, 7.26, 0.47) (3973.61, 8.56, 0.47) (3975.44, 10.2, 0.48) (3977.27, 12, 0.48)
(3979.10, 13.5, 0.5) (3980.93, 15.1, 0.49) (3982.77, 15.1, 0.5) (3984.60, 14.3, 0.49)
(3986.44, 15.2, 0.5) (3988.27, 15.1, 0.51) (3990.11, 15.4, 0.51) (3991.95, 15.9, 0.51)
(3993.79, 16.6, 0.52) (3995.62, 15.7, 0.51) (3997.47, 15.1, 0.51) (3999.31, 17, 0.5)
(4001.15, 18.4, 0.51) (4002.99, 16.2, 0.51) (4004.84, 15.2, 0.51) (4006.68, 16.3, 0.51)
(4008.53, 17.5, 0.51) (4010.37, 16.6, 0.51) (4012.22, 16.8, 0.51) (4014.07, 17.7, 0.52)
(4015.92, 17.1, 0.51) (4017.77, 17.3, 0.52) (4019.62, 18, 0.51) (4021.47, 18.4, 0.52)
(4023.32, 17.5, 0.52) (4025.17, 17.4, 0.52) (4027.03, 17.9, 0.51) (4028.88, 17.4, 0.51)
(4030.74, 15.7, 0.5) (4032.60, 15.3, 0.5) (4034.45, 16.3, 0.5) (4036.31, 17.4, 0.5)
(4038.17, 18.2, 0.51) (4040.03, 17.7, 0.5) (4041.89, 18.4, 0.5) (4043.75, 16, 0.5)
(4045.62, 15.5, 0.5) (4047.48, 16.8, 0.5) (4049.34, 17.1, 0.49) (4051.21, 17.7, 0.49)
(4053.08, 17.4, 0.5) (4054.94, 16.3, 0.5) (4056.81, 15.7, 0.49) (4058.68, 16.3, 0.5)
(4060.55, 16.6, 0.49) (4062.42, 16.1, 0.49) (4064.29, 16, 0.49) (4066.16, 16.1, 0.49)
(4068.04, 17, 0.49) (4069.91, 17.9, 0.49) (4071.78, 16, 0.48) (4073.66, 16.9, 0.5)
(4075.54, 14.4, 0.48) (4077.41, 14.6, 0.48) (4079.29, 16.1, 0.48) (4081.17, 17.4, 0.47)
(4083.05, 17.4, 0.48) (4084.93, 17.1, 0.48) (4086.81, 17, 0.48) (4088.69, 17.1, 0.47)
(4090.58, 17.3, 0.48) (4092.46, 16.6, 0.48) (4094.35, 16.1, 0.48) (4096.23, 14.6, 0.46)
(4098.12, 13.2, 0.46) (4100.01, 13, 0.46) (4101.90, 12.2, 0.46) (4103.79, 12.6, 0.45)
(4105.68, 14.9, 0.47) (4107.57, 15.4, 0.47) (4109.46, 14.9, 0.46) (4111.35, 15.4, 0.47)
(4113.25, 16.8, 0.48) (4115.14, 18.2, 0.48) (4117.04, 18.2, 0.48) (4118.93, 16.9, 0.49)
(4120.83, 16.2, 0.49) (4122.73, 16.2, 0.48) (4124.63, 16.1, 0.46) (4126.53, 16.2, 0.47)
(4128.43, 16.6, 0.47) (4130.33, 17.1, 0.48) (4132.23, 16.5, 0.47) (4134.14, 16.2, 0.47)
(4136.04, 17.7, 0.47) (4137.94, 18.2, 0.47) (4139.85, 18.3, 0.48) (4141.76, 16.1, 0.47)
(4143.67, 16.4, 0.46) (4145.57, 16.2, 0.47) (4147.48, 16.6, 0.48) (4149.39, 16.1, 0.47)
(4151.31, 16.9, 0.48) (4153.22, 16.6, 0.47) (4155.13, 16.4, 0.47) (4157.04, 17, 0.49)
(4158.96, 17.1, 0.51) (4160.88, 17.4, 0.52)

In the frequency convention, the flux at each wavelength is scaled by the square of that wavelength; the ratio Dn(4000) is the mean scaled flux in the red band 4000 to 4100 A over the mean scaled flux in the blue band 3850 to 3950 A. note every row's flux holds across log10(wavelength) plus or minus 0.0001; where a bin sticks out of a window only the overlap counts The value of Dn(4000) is 1.56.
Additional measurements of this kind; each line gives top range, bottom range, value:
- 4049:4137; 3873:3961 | 1.51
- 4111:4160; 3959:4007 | 1.41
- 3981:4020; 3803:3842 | 1.76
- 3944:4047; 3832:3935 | 1.39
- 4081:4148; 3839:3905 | 1.62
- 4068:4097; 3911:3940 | 1.62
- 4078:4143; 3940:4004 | 1.35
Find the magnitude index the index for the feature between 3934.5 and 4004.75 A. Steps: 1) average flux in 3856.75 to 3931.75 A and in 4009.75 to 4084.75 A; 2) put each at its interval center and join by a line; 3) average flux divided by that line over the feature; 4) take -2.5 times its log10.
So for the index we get 0.15 mag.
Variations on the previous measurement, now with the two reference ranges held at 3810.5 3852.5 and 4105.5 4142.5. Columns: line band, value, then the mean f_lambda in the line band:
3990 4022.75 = -0.20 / 16.8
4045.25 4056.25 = -0.13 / 16.8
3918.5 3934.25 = 0.17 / 10.4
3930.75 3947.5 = 0.31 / 9.38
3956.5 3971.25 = 0.40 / 8.93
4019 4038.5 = -0.19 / 17.2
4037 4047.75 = -0.16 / 17.1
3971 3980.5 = 0.25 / 10.6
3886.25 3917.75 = -0.07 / 12.4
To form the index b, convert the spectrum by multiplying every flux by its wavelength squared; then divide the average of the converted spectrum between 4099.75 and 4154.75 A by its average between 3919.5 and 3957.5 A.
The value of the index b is 1.59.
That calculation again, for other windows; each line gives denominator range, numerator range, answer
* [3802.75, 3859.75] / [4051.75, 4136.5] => 1.74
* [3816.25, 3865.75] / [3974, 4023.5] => 1.67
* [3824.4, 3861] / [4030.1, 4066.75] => 1.86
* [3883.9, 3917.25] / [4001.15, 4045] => 1.49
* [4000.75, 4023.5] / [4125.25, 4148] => 1.05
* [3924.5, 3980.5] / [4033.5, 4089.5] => 1.70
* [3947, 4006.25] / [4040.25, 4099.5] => 1.32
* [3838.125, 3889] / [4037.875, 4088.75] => 1.66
